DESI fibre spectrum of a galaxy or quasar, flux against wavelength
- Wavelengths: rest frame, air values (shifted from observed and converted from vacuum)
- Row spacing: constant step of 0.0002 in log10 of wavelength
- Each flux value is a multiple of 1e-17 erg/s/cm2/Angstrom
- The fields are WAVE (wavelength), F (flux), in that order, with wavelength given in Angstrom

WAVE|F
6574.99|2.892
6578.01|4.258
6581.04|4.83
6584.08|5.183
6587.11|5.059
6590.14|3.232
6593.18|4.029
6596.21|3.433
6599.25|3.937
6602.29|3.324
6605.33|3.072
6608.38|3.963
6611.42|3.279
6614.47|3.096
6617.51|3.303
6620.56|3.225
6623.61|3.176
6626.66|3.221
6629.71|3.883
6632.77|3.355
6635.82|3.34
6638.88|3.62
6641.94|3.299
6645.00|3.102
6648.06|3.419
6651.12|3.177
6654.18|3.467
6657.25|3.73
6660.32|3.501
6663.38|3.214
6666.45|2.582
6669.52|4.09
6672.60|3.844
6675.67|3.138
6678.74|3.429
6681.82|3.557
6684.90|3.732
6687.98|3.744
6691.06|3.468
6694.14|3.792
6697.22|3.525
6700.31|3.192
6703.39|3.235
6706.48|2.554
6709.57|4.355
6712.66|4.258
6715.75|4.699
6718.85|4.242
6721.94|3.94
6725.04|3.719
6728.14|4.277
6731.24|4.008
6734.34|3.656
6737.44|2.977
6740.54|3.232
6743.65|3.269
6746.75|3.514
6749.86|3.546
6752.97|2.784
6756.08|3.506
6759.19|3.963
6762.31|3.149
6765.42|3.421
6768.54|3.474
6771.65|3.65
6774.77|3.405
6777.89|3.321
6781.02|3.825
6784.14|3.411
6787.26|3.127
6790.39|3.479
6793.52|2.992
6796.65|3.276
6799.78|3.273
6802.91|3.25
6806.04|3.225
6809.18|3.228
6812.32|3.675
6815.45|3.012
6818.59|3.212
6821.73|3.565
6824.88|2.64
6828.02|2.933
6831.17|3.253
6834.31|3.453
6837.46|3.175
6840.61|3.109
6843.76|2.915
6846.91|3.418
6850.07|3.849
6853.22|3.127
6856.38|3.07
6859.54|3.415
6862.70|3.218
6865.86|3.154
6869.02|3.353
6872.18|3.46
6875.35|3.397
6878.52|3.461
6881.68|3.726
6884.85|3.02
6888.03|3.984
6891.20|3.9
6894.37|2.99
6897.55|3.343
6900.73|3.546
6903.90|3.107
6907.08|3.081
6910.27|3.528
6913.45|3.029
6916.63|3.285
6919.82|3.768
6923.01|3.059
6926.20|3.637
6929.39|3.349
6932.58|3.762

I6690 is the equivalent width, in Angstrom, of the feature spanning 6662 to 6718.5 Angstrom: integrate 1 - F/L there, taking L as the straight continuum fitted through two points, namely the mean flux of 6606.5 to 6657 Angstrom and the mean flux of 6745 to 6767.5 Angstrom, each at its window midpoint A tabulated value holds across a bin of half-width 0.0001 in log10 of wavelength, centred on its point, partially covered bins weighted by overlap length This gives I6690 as -3.3 Angstrom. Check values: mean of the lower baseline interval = 3.38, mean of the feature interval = 3.59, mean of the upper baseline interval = 3.41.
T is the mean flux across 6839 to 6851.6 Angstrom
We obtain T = 3.32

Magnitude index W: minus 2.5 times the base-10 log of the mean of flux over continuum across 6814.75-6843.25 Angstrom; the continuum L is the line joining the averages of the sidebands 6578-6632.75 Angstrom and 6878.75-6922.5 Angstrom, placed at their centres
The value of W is 0.11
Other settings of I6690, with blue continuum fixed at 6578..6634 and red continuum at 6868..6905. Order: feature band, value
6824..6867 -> 3.5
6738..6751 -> 0.8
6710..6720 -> -2.2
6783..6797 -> 1.1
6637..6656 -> 1.7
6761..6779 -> 0.8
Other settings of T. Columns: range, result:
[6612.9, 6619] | 3.2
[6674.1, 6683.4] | 3.38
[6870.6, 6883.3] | 3.51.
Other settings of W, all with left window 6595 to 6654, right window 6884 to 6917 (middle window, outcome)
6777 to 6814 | 0.009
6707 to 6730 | -0.221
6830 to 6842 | 0.037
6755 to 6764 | -0.054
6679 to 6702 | -0.059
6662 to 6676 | -0.006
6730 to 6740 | -0.042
